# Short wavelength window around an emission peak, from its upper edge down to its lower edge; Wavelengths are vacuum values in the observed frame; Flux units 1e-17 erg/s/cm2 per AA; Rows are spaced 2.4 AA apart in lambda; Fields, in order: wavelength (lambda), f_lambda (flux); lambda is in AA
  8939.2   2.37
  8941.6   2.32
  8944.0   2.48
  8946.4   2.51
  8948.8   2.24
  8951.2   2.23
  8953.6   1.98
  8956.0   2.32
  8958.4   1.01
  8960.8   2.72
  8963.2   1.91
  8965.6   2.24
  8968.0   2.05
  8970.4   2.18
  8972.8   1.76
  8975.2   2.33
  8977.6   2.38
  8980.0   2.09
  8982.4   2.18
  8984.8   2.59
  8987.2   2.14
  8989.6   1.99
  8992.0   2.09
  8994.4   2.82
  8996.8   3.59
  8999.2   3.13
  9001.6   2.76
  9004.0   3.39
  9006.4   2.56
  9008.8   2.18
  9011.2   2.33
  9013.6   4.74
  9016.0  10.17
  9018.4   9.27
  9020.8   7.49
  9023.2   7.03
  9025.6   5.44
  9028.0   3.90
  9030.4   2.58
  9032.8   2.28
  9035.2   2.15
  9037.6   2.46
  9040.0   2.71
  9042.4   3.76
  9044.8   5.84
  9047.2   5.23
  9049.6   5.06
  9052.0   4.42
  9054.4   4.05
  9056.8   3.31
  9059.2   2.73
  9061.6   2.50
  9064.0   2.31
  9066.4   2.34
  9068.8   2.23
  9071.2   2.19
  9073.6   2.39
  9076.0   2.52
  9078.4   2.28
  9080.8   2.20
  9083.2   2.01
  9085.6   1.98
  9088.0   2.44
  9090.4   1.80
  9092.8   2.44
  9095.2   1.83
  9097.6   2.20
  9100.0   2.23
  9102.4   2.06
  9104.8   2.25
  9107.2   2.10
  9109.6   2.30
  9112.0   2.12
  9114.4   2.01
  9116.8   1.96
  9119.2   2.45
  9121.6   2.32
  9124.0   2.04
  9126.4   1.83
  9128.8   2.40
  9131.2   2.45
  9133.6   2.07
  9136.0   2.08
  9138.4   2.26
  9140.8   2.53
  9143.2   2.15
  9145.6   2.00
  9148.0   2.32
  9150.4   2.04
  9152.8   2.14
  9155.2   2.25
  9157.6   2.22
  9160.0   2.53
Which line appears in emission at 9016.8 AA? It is H-alpha 6563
